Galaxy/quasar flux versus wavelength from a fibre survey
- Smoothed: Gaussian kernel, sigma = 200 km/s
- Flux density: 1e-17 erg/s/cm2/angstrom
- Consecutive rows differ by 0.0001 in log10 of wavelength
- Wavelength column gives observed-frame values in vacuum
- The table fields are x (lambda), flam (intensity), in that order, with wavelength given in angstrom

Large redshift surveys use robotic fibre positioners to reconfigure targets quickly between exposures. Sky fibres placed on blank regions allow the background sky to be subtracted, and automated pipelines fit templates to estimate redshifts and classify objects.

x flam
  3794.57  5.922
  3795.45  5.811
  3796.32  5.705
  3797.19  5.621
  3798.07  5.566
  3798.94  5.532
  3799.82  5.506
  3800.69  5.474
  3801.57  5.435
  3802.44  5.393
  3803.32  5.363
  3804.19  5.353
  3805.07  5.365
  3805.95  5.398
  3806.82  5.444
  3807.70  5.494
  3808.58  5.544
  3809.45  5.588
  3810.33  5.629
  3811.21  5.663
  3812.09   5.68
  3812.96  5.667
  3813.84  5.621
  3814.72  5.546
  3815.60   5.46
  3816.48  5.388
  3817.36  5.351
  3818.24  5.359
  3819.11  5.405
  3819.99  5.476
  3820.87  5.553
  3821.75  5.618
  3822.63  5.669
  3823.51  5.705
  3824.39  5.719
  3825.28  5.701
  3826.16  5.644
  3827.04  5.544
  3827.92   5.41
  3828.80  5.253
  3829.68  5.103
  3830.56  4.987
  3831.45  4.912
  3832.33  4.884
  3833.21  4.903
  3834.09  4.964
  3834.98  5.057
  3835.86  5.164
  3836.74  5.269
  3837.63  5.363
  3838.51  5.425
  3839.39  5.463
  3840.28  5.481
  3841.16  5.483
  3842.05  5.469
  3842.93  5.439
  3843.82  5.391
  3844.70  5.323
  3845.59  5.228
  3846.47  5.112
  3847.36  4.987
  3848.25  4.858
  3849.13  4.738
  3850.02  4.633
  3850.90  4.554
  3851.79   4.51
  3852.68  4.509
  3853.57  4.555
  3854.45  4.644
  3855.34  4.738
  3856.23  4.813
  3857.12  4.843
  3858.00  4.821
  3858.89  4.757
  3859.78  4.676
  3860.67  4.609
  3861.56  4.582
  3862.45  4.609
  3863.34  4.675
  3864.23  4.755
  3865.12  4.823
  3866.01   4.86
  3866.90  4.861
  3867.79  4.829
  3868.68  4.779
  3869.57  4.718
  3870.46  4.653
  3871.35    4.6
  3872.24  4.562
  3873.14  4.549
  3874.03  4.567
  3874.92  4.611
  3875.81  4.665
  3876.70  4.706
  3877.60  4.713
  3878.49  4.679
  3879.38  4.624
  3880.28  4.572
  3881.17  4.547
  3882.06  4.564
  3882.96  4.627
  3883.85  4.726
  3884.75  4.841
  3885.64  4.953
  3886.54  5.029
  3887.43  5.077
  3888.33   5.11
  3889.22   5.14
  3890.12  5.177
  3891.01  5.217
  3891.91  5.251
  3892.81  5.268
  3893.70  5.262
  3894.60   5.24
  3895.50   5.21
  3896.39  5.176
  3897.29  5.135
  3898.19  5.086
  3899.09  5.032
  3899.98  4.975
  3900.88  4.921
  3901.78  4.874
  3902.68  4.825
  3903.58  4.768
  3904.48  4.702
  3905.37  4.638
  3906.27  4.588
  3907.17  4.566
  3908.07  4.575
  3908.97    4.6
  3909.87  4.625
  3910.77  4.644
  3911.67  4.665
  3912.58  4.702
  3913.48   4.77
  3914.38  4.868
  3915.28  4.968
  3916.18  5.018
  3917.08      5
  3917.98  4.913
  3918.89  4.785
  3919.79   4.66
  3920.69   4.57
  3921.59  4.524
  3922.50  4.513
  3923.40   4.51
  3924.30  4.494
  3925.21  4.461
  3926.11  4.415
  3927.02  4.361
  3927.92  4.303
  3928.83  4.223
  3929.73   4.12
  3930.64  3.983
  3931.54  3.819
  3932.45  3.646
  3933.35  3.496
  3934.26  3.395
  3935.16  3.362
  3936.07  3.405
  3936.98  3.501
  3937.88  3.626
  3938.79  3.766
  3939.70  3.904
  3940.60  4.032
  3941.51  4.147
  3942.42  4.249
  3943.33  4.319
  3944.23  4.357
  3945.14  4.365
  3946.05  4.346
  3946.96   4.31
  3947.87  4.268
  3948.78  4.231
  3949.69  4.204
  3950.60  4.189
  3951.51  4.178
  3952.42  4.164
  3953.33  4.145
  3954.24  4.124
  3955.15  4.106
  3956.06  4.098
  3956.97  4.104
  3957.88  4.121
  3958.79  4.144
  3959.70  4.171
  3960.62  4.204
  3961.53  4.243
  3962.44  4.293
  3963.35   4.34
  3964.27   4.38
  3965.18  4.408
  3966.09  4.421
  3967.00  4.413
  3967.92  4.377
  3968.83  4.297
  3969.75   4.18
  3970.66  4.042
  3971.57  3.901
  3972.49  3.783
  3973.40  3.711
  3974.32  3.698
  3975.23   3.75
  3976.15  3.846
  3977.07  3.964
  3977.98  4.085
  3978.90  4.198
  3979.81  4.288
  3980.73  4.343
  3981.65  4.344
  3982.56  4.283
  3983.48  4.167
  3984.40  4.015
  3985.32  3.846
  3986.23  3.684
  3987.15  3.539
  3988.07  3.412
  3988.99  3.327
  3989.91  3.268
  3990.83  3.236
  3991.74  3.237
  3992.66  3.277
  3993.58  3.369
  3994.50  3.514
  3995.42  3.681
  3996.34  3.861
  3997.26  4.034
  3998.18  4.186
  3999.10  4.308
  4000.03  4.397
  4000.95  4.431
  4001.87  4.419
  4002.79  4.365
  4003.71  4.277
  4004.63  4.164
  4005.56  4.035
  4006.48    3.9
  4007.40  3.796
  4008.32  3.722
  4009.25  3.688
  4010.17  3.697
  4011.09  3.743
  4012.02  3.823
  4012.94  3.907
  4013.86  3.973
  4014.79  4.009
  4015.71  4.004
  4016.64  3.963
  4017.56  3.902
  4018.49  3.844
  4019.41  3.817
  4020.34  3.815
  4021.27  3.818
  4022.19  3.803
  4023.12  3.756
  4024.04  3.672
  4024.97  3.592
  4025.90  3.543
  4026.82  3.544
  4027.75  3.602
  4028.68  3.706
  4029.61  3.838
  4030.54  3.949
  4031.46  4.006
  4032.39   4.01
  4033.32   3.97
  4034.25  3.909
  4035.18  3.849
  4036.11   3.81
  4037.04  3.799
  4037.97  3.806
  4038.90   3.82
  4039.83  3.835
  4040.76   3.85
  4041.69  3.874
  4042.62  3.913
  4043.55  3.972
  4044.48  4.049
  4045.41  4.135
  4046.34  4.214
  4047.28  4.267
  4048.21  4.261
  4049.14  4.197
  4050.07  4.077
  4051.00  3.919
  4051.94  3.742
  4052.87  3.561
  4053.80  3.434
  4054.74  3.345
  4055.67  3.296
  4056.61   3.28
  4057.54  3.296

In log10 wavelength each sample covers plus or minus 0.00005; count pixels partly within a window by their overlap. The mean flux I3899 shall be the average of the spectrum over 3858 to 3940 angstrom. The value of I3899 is 4.62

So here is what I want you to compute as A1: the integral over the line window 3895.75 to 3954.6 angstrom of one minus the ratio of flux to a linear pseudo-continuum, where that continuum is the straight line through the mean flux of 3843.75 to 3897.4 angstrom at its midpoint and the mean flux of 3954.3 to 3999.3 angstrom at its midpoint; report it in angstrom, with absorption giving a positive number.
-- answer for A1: -0.1 angstrom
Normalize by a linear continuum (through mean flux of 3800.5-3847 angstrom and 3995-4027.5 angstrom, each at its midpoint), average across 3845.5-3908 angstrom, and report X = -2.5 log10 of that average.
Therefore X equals 0.04 mag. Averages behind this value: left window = 5.4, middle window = 4.81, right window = 3.93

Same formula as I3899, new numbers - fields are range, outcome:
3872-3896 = 4.87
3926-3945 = 3.92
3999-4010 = 4.11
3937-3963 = 4.15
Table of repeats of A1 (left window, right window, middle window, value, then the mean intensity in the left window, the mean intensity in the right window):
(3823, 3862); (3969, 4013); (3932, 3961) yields 1.5 angstrom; 5.07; 3.89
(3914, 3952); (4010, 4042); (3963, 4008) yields 0.3 angstrom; 4.23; 3.83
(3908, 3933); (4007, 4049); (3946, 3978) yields 0.9 angstrom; 4.52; 3.87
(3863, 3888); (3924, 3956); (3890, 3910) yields -2.1 angstrom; 4.72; 4.06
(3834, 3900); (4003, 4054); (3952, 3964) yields 0.4 angstrom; 4.91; 3.88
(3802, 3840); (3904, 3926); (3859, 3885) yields 1.7 angstrom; 5.41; 4.68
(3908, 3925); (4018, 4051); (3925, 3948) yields 2.8 angstrom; 4.7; 3.88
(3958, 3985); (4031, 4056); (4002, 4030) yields 1.0 angstrom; 4.15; 3.89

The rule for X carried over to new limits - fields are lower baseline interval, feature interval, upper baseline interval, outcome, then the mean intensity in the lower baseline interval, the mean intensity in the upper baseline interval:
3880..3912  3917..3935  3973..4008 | 0.075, 4.9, 3.9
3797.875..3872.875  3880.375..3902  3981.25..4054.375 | -0.055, 5.17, 3.86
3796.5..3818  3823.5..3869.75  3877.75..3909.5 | 0.046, 5.5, 4.9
